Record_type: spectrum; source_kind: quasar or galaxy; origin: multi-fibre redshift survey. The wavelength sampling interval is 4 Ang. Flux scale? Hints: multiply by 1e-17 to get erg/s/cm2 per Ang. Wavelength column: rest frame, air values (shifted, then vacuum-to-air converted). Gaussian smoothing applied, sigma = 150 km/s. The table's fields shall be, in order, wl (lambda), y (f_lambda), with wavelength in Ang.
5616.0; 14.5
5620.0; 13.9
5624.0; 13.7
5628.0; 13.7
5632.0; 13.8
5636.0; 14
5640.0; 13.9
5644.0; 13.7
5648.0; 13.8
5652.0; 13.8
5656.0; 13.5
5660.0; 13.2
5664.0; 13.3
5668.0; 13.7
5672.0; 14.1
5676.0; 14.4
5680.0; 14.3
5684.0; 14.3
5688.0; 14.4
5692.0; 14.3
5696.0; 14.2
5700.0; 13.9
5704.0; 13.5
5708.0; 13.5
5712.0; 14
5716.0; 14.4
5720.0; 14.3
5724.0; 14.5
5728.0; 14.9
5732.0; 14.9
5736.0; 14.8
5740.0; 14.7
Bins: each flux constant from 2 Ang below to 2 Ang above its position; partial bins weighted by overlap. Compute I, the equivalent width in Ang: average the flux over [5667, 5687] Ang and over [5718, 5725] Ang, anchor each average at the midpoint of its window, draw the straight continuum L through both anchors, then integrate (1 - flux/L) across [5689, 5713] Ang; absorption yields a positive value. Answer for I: 0.6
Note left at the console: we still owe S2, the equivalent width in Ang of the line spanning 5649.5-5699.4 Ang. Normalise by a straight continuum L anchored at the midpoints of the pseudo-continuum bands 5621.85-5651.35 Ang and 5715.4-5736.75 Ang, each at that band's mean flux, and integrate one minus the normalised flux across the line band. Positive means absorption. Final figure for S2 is 0.7 Ang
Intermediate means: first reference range 13.8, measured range 14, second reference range 14.6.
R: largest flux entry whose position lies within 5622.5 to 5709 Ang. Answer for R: 14.4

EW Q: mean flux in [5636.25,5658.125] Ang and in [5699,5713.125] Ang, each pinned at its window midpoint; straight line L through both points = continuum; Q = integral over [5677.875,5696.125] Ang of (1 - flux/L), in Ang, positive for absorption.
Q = -0.79 Ang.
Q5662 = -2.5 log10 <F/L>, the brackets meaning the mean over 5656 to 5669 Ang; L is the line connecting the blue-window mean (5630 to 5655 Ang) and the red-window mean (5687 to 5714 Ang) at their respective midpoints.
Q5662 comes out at 0.04 mag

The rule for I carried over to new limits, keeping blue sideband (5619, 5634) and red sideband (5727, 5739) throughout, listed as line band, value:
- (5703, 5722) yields 0.88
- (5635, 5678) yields 0.96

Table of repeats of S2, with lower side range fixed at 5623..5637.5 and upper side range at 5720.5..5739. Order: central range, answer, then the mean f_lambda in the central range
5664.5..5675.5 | 0.22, 13.9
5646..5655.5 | 0.16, 13.8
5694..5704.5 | 0.38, 13.9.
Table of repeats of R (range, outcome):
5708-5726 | 14.5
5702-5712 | 14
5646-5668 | 13.8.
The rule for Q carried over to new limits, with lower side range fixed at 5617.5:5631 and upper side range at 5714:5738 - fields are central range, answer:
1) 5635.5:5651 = 0.1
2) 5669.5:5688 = 0.0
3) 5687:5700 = 0.1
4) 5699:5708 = 0.5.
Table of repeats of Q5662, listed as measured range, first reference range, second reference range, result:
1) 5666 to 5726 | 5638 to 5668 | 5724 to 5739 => 0.01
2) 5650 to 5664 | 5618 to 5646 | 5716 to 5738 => 0.04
